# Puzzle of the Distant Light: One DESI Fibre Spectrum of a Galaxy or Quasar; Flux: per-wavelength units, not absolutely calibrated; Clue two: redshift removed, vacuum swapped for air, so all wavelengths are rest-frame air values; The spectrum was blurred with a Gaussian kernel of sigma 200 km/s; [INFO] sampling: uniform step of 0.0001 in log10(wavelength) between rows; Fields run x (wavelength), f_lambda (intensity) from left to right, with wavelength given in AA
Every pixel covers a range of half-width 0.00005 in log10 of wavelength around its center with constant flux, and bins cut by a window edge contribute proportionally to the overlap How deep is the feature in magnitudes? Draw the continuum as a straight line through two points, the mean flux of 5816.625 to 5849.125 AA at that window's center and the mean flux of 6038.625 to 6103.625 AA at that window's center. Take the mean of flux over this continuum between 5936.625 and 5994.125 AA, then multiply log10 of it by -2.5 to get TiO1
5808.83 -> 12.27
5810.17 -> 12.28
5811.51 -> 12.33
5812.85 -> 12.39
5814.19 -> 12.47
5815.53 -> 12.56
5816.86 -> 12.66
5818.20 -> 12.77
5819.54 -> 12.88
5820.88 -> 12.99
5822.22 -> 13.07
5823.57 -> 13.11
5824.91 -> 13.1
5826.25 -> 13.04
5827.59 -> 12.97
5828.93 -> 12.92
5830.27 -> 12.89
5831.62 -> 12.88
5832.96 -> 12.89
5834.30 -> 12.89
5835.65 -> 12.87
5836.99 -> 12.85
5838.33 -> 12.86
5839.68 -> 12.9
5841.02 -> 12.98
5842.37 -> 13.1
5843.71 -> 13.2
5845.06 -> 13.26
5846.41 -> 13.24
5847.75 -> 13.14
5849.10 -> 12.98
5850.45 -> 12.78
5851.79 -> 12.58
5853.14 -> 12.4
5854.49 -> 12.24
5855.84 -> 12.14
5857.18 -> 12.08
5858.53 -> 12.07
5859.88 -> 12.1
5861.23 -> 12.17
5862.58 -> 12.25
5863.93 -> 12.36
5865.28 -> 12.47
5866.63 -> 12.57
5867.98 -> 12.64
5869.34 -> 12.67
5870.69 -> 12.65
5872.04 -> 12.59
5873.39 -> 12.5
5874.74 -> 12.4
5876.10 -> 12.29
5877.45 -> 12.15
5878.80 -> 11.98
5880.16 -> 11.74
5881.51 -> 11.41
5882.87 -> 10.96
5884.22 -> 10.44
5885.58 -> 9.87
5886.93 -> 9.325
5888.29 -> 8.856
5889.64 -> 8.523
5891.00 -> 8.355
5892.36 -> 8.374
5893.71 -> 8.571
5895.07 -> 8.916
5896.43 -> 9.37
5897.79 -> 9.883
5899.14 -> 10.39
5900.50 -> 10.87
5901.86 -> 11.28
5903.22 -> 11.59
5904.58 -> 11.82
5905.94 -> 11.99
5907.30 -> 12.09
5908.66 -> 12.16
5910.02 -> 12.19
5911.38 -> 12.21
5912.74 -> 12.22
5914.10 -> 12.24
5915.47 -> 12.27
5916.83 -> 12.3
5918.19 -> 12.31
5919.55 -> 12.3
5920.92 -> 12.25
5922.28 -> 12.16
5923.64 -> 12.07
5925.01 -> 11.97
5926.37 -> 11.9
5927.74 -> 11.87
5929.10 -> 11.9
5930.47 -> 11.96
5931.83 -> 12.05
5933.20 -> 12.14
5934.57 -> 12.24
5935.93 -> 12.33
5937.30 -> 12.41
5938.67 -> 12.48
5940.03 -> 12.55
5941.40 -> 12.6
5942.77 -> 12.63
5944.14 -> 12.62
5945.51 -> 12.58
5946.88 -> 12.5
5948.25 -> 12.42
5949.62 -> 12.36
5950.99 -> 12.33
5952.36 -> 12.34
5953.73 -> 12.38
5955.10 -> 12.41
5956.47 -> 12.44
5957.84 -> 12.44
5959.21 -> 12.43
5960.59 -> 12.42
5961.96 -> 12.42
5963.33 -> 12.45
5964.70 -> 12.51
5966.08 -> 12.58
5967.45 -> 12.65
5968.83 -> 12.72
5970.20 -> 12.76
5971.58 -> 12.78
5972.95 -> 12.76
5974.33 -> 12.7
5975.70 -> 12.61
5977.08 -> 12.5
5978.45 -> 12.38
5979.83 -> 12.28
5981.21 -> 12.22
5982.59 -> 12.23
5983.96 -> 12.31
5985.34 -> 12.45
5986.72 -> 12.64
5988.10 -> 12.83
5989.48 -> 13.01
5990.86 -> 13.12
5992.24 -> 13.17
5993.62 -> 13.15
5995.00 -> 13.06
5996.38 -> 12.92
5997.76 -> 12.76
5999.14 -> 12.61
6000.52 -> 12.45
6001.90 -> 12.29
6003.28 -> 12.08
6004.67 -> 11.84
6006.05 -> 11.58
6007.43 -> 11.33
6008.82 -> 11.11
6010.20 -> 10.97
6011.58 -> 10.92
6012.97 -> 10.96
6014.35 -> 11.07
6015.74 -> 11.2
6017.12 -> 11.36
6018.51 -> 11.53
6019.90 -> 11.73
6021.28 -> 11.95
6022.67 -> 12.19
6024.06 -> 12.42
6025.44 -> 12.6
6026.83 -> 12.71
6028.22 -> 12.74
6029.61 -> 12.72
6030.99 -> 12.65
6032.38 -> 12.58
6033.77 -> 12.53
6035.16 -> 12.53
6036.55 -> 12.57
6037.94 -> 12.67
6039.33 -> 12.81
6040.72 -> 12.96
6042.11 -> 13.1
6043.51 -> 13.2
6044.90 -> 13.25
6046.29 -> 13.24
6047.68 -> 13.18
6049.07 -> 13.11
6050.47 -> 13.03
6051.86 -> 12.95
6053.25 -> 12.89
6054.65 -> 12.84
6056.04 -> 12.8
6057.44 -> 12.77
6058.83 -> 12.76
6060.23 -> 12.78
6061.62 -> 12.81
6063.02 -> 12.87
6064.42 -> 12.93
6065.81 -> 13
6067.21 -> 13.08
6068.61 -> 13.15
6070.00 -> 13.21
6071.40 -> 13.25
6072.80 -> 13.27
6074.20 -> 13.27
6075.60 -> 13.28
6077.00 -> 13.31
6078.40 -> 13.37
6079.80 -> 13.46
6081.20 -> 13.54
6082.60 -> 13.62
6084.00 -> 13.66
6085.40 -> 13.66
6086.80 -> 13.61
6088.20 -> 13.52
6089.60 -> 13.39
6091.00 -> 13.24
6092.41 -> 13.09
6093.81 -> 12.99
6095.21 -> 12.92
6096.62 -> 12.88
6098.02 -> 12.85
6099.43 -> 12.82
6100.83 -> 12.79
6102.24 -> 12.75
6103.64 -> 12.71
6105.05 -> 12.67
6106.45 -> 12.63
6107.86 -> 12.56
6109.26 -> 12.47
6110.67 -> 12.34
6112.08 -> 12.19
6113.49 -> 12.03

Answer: 0.04 mag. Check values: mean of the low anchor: 13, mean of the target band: 12.6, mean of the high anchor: 13.1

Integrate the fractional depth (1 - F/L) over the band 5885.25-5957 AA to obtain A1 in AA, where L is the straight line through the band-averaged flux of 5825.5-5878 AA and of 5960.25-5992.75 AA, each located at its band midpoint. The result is 6.1 AA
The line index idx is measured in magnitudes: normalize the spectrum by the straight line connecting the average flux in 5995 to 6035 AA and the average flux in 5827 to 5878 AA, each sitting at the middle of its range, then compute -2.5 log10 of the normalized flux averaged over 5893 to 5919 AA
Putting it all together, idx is 0.10 mag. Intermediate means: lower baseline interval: 12.7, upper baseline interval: 12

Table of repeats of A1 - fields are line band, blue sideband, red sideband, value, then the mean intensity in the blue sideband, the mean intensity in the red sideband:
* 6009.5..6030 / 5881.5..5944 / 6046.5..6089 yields 1.3 AA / 11.3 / 13.2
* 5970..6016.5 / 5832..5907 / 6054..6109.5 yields 0.9 AA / 11.7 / 13.1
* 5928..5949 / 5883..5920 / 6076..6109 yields -2.1 AA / 10.8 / 13.1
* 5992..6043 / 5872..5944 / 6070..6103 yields 1.4 AA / 11.4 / 13.2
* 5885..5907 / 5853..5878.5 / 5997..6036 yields 4.2 AA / 12.3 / 12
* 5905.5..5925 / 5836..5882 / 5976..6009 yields 0.5 AA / 12.5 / 12.5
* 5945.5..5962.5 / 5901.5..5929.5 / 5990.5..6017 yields -0.5 AA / 12.1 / 12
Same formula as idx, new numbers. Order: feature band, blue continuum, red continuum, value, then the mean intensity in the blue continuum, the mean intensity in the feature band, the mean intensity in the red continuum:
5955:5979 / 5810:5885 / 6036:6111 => 0.02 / 12.6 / 12.6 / 13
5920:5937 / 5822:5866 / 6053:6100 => 0.07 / 12.7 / 12.1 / 13.1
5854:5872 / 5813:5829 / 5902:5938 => 0.02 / 12.9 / 12.3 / 12.1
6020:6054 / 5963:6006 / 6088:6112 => 0.00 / 12.6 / 12.8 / 12.8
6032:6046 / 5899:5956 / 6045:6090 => 0.01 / 12.2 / 12.8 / 13.2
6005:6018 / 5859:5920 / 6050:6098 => 0.12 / 11.3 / 11.2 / 13.2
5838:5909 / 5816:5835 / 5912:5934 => 0.08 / 12.9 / 11.6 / 12.1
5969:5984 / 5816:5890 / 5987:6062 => -0.01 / 12.3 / 12.5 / 12.5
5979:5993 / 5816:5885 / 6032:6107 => 0.02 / 12.6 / 12.6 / 13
